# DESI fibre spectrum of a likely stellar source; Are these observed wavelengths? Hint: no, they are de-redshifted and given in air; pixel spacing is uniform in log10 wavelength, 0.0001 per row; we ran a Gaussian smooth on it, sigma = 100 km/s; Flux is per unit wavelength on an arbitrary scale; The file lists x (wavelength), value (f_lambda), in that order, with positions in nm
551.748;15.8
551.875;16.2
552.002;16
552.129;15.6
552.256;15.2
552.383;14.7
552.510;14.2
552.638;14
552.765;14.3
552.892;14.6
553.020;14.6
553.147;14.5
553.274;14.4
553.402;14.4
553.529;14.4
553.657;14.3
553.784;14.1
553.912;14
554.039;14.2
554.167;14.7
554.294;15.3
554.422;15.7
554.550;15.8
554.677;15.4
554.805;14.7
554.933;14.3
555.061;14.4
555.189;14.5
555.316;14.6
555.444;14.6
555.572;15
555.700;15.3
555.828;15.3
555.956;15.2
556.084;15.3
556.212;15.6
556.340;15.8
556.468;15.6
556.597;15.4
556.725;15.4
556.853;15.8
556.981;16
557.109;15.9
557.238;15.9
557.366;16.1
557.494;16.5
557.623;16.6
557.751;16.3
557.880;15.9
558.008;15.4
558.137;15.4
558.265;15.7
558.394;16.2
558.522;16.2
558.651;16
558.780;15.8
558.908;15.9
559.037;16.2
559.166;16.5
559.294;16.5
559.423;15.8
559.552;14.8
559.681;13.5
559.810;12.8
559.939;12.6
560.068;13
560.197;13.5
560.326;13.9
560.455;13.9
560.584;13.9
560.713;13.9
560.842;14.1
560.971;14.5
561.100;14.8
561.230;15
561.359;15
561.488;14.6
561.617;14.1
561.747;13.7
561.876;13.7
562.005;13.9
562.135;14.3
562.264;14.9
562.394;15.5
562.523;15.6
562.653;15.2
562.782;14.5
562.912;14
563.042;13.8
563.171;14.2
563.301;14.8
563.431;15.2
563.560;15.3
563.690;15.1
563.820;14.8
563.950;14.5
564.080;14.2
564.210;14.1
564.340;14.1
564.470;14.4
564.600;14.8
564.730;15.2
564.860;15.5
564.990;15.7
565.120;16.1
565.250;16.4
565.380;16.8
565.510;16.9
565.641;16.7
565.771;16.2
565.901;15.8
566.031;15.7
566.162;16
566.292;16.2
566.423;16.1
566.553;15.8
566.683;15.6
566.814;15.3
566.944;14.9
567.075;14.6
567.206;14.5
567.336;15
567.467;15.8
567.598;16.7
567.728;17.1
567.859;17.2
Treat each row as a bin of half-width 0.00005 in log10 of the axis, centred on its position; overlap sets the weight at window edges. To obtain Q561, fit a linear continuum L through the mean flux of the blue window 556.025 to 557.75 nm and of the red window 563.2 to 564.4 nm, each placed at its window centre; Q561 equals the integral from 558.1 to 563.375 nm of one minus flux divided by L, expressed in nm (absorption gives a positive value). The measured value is 0.18 nm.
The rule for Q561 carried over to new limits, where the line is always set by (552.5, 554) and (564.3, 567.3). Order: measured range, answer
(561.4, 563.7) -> 0.109 nm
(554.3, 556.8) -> -0.103 nm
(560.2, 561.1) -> 0.062 nm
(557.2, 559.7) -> -0.175 nm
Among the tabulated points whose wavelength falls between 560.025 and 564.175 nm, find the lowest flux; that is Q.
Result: 13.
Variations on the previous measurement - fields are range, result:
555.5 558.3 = 15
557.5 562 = 12.6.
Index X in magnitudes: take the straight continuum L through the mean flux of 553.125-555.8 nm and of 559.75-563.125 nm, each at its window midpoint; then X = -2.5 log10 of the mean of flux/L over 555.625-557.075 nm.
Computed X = -0.07 mag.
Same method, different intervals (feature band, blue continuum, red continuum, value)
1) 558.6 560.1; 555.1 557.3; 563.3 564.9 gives 0.01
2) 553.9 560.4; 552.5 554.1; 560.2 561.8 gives -0.07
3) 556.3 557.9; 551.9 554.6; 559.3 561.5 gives -0.11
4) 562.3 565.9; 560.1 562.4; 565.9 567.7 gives -0.02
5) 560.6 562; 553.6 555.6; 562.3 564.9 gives 0.03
